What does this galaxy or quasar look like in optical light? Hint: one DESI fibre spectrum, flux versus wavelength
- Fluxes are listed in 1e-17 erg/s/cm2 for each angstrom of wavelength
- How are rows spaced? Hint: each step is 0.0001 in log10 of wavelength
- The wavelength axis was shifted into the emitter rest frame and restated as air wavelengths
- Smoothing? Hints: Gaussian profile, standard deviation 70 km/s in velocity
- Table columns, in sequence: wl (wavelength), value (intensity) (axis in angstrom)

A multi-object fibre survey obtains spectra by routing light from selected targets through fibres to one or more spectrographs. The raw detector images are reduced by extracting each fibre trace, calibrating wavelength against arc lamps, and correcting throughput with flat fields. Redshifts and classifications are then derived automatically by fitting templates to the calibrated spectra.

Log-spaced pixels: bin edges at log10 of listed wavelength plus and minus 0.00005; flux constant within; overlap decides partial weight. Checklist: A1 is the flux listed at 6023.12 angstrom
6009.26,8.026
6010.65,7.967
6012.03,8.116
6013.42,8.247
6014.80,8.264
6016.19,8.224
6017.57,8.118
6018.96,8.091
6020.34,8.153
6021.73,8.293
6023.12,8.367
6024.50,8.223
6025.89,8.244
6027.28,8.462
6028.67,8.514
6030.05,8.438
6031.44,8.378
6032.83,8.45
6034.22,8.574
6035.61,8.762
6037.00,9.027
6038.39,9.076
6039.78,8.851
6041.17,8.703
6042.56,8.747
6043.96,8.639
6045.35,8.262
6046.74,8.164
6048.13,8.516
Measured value 8.367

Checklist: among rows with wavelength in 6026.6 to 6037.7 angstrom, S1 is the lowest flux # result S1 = 8.378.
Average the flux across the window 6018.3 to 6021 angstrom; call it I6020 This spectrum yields 8.14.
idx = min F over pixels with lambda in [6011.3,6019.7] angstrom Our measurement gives 8.091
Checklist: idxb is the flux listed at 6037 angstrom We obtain 9.027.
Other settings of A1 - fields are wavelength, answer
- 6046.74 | 8.164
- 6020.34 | 8.153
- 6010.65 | 7.967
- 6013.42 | 8.247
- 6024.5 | 8.223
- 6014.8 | 8.264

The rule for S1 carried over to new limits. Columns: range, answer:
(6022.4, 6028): 8.223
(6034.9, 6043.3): 8.703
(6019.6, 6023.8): 8.153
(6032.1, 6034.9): 8.45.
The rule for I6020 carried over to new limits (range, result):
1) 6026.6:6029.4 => 8.51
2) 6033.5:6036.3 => 8.66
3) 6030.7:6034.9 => 8.46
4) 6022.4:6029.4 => 8.37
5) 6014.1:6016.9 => 8.26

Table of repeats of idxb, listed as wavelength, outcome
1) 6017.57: 8.118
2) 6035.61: 8.762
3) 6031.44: 8.378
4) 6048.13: 8.516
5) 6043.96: 8.639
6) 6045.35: 8.262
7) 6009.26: 8.026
